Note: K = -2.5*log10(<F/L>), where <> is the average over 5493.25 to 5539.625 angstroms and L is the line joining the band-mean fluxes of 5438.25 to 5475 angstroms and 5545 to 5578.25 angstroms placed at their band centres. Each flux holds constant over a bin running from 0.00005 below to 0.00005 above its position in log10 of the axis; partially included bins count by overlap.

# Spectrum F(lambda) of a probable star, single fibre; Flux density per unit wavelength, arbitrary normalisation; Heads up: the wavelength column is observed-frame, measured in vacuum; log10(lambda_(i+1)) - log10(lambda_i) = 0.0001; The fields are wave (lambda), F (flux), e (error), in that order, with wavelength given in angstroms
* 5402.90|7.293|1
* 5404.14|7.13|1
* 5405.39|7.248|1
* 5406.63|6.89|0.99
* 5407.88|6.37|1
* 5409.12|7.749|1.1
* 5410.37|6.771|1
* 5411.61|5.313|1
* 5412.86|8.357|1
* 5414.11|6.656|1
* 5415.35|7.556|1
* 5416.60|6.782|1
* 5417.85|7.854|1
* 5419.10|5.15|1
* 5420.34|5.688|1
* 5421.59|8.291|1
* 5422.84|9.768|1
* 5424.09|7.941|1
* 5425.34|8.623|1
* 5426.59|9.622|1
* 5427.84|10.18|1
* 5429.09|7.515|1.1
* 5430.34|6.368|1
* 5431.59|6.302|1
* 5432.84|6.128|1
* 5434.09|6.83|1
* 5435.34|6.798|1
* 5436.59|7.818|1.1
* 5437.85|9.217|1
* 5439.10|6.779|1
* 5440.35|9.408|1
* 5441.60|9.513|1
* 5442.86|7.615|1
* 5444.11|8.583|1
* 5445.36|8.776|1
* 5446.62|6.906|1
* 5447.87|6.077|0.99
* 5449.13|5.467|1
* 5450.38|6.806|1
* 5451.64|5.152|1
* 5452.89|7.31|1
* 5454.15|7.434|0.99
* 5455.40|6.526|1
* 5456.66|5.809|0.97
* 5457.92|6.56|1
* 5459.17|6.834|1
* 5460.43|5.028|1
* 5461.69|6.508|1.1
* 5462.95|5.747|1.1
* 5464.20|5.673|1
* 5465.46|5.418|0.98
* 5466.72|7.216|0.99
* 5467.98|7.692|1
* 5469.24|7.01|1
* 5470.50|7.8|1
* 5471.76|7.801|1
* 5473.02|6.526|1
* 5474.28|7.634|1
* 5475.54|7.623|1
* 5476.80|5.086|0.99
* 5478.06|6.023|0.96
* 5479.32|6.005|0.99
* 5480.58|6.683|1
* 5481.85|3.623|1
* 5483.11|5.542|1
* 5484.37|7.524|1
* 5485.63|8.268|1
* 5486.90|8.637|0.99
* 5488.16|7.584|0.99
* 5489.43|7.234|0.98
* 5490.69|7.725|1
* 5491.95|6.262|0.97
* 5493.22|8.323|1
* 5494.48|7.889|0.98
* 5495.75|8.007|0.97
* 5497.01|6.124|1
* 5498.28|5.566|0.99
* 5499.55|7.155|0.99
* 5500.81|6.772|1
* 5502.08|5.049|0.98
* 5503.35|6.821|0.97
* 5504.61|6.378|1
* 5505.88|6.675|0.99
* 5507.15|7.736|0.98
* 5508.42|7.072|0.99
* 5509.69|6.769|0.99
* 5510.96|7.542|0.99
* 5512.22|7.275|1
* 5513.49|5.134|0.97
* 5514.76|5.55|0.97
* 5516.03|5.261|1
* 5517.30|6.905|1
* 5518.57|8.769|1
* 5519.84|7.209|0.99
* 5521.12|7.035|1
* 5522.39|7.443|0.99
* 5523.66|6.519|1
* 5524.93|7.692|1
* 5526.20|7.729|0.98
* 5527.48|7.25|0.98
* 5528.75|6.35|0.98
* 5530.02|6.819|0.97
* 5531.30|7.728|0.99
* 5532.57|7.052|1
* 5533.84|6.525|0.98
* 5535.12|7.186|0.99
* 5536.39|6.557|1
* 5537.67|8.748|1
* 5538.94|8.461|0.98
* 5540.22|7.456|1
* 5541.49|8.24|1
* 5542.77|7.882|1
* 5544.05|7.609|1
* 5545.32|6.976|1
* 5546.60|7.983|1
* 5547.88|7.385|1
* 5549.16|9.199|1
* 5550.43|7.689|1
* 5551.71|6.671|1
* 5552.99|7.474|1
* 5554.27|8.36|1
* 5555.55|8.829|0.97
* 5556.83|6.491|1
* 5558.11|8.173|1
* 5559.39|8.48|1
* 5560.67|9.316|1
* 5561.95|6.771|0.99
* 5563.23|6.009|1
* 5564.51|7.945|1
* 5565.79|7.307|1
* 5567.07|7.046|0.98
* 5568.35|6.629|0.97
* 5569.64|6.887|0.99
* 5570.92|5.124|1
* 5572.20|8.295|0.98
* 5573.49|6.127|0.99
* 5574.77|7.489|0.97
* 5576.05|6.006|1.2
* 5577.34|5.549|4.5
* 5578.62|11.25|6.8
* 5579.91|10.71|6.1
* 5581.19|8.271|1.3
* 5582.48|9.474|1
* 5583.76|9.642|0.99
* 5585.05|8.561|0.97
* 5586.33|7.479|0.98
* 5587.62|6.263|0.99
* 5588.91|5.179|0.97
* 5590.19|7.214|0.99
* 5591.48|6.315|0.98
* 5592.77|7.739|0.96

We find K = 0.031 mag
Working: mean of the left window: 6.97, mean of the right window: 7.35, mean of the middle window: 6.98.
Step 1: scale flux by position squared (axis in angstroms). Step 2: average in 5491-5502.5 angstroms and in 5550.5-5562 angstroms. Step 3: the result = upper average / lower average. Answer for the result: 1.18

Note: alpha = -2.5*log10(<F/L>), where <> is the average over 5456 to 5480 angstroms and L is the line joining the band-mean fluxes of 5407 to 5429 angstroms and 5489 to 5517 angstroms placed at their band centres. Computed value 0.088 mag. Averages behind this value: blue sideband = 7.56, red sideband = 6.74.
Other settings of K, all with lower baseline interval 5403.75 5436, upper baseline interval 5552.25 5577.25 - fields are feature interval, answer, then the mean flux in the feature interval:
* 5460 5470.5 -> 0.14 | 6.4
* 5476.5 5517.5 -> 0.09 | 6.68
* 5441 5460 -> 0.05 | 7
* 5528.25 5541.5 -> -0.01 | 7.35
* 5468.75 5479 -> 0.06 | 6.91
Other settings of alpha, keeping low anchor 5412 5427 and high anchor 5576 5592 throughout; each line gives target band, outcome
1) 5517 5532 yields 0.07 mag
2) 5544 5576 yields 0.06 mag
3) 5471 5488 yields 0.15 mag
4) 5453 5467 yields 0.22 mag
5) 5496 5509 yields 0.18 mag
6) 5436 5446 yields -0.11 mag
